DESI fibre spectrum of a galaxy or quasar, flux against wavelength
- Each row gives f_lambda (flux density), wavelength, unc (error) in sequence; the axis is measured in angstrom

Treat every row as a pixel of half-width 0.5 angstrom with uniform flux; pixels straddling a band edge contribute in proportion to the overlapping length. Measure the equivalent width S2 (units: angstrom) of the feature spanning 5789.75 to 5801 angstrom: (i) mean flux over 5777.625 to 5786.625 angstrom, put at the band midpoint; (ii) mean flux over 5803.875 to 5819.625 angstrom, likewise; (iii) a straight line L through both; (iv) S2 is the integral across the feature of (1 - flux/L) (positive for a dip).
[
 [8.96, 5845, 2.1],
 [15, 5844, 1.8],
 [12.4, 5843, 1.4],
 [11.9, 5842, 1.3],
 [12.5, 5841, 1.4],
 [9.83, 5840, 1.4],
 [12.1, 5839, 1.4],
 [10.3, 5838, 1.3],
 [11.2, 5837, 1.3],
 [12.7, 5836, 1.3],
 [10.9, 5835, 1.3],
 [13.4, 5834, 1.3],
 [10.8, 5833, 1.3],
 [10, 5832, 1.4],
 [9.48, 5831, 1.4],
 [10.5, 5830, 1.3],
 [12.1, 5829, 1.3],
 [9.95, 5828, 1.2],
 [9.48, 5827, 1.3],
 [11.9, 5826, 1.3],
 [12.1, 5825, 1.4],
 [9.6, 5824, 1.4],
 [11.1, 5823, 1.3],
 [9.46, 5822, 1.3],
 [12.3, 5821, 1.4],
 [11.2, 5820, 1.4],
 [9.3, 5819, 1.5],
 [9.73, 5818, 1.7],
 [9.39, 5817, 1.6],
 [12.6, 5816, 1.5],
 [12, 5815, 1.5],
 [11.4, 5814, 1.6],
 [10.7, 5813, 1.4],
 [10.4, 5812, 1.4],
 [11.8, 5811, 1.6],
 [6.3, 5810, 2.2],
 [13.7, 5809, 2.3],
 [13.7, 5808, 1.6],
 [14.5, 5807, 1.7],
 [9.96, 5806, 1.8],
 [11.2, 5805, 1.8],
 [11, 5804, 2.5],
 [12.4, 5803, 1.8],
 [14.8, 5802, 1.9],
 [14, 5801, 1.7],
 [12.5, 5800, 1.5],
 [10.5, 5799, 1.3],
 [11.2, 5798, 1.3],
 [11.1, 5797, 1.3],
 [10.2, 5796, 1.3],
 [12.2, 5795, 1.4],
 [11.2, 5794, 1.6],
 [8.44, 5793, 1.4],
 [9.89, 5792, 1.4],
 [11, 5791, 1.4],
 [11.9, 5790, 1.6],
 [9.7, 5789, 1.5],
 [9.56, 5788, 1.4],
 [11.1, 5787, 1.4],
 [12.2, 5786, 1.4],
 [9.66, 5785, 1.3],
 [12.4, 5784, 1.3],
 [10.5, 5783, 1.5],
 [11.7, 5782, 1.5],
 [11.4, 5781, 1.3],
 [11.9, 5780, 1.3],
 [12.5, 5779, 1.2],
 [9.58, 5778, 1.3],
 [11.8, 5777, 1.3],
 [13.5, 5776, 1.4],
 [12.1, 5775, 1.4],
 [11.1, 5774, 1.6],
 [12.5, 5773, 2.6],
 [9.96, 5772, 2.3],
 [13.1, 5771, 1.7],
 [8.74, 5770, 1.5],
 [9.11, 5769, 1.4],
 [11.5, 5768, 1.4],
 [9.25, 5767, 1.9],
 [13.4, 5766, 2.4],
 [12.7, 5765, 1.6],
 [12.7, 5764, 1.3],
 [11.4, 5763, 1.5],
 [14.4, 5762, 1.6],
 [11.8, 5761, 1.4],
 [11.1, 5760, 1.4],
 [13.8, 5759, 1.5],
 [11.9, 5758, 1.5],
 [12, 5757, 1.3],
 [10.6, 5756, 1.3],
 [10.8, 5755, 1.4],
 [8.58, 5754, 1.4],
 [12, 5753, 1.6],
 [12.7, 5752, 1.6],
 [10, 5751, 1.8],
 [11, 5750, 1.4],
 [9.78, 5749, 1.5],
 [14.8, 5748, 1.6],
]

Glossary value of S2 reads 0.2 angstrom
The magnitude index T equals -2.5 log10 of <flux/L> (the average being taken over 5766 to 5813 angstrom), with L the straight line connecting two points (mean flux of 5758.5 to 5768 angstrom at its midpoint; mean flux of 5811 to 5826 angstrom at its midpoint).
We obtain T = 0.03 mag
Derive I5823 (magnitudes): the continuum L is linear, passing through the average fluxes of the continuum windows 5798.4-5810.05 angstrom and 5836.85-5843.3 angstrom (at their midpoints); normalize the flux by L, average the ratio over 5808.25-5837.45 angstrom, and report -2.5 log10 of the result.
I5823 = 0.09 mag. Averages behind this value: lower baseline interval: 12.3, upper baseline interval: 11.4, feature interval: 10.9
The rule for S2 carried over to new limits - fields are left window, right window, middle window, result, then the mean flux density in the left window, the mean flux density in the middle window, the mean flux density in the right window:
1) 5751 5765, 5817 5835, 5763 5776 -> 0.2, 11.8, 11.4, 10.7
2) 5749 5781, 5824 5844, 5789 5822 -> 0.3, 11.5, 11.3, 11.3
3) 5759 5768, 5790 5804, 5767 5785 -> 1.0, 12.2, 11.3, 11.5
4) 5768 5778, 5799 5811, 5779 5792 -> 0.5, 11.2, 11.1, 12.1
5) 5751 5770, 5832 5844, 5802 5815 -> 0.1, 11.5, 11.6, 11.7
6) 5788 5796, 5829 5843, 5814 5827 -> 0.2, 10.5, 10.9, 11.3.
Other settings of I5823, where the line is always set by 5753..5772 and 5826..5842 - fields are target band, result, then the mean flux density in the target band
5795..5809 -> -0.08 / 12.1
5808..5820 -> 0.04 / 10.8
